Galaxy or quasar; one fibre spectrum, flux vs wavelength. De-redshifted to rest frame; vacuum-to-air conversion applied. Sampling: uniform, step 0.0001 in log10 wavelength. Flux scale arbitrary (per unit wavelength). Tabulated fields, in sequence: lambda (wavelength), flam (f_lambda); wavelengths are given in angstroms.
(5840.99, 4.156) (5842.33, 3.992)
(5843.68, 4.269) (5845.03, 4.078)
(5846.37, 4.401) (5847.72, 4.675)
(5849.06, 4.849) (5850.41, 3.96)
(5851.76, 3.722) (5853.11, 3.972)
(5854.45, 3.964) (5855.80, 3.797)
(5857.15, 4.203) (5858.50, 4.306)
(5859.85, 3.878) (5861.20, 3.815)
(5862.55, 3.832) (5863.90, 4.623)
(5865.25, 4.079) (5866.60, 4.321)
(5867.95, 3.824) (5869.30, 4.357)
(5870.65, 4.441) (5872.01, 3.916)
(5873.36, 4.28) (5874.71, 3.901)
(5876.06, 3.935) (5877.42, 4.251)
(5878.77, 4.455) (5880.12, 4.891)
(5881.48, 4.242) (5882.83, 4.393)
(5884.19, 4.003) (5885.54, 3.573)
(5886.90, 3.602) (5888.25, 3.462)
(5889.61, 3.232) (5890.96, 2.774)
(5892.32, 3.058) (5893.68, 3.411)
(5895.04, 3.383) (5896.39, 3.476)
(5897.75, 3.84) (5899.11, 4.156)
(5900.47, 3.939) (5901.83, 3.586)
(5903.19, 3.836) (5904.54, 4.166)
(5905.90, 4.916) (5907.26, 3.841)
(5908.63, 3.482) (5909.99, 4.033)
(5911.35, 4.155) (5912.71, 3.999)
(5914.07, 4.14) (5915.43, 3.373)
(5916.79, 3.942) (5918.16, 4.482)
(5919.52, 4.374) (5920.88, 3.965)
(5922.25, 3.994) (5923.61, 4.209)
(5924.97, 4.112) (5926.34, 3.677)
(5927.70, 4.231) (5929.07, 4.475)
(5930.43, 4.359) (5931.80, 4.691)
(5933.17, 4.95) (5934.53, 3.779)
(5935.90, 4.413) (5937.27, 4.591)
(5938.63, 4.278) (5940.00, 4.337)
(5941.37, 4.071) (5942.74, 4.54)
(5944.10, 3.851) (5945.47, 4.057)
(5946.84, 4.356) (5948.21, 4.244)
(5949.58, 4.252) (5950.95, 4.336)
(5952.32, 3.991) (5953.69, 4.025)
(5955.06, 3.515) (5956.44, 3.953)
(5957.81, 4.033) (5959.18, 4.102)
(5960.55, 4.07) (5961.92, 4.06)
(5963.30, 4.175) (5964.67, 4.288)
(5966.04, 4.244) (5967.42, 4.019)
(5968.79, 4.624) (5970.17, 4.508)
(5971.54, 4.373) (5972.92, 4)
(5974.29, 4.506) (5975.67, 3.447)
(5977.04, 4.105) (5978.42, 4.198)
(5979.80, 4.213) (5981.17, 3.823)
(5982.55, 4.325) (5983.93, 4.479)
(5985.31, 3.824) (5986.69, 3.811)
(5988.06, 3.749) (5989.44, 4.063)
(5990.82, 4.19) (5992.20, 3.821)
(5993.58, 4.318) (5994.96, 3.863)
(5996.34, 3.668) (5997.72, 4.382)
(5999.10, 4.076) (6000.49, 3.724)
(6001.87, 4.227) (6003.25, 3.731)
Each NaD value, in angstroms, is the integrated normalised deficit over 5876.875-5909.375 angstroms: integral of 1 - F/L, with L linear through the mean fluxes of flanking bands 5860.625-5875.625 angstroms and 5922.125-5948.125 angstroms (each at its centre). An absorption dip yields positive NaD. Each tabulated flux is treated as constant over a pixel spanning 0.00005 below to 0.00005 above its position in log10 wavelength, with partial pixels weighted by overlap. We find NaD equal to 2.7 angstroms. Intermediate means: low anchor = 4.13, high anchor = 4.27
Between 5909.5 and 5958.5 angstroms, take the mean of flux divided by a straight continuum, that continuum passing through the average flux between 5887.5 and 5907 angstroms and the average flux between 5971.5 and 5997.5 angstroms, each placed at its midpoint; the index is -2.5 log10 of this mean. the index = -0.092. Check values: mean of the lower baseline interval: 3.67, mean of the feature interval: 4.16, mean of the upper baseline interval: 4.04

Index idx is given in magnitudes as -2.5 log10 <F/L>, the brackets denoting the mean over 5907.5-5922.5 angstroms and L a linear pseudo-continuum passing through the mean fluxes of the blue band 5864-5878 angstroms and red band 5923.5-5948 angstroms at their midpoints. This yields 0.066 mag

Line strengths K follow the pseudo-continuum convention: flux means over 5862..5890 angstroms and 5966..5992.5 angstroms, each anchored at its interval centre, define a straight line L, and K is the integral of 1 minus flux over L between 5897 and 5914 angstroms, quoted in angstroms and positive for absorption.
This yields 0.4 angstroms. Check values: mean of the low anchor 4.09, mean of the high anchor 4.12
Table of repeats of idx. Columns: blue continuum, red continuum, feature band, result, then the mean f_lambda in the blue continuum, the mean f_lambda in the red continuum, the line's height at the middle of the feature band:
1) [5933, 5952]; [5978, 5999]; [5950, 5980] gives 0.01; 4.27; 4.05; 4.16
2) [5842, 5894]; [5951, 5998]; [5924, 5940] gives -0.07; 4.02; 4.08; 4.06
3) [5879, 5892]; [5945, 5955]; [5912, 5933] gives -0.04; 3.8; 4.14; 4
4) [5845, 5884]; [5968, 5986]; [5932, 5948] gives -0.03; 4.18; 4.19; 4.18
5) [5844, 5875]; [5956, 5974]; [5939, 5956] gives 0.02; 4.14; 4.2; 4.19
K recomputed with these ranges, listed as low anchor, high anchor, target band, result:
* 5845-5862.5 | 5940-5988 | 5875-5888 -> 0.0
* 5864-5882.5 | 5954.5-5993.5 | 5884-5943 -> 2.9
